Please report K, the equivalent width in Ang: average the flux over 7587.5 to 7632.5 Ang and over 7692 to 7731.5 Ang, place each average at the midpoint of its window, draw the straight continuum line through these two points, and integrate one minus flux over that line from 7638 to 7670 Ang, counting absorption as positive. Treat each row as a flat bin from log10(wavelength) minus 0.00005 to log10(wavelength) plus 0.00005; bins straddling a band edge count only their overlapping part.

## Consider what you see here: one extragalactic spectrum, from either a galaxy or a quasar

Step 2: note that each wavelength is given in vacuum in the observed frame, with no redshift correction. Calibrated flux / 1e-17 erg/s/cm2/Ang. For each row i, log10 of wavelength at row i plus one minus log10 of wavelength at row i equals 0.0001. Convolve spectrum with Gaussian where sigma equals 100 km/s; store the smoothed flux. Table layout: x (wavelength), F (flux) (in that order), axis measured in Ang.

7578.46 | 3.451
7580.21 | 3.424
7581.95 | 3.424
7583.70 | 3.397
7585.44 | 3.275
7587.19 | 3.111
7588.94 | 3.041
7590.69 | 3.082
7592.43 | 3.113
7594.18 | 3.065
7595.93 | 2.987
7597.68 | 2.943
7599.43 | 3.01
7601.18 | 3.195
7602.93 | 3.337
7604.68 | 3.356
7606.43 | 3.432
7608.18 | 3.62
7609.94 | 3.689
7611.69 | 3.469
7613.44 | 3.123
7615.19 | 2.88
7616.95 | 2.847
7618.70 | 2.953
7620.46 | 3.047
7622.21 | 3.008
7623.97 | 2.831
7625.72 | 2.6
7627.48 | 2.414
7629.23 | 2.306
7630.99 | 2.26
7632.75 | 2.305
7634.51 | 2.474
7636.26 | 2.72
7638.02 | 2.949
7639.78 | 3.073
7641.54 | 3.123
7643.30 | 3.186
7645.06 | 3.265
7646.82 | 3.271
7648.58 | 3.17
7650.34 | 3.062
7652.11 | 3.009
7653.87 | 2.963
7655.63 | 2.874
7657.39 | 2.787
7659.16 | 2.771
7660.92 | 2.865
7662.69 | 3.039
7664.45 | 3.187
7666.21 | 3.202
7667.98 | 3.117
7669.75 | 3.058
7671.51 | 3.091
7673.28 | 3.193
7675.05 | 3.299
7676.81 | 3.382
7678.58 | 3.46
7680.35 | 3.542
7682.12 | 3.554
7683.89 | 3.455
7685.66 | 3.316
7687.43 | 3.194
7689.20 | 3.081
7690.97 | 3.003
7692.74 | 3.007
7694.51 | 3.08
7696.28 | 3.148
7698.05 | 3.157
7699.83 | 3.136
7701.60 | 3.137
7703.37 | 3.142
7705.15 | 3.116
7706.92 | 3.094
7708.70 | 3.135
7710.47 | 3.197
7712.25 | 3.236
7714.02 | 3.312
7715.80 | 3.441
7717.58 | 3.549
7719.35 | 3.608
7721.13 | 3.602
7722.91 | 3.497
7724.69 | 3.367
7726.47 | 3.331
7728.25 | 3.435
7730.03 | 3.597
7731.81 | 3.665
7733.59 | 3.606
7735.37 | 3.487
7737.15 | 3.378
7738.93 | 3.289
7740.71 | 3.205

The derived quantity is 0.83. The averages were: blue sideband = 3.01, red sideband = 3.29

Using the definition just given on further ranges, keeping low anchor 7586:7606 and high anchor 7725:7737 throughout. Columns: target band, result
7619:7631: 2.0 Ang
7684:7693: 0.6 Ang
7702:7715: 1.0 Ang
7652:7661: 1.2 Ang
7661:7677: 0.9 Ang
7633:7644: 1.2 Ang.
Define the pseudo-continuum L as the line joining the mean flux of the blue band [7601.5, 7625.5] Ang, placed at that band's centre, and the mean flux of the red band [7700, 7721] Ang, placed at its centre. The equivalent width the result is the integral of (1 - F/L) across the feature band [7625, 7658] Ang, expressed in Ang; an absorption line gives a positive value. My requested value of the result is 3.9 Ang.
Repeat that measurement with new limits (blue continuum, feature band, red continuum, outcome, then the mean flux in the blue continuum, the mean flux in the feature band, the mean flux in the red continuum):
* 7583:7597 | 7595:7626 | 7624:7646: -2.0 Ang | 3.13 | 3.14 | 2.73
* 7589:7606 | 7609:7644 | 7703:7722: 3.4 Ang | 3.13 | 2.86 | 3.32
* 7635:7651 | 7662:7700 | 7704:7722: 0.0 Ang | 3.08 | 3.22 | 3.33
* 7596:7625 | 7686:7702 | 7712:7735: 1.4 Ang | 3.16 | 3.11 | 3.49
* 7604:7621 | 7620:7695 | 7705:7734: 6.8 Ang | 3.24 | 3.01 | 3.4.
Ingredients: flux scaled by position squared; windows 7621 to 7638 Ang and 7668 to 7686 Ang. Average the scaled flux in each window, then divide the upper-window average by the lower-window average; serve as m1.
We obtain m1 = 1.3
